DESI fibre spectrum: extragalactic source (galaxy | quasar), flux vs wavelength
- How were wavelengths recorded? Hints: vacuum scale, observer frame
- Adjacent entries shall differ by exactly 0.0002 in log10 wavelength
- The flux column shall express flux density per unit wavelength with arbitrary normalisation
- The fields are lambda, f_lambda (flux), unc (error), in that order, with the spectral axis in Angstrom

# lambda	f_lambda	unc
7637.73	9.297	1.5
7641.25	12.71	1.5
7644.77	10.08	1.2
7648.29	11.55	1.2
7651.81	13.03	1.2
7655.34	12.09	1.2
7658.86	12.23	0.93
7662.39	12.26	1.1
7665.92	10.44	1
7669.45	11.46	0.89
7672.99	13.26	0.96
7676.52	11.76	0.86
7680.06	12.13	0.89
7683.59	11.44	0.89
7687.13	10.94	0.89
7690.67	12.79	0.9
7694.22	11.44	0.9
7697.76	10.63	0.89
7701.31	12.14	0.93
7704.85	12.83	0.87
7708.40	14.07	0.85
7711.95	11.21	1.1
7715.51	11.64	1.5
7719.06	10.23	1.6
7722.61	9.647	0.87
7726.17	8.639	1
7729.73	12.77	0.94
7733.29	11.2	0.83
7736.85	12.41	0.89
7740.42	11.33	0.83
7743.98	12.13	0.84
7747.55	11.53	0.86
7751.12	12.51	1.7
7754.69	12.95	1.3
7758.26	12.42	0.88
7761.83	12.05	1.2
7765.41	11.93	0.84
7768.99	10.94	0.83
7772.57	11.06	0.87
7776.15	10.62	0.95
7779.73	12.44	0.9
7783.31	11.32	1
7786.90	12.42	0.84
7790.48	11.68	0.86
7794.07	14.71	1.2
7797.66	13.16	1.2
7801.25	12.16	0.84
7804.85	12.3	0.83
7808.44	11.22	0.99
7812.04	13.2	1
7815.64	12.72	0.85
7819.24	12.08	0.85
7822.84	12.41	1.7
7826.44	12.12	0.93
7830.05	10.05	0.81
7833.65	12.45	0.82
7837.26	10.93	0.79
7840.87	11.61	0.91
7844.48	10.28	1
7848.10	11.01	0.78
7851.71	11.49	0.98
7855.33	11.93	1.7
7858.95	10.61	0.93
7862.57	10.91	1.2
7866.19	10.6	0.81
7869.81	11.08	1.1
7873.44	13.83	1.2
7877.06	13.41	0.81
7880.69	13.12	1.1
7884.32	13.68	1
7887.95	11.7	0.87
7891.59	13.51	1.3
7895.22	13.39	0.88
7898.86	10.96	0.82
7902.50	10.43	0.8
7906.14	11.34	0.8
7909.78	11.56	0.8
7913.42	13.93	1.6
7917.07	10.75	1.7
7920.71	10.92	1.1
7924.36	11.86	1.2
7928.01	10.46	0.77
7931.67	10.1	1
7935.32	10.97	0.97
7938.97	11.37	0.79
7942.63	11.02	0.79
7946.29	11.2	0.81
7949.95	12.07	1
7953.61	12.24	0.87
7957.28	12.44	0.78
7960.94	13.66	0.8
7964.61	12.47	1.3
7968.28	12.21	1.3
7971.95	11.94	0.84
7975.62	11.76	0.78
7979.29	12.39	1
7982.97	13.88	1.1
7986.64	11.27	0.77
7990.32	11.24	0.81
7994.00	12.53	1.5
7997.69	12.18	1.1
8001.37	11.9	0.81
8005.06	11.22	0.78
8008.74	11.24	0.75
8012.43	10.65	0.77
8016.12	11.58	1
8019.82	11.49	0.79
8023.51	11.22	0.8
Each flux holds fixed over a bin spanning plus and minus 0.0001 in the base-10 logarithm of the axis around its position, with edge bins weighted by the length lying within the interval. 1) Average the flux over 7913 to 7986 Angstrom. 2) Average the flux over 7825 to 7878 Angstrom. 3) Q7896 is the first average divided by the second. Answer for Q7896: 1.03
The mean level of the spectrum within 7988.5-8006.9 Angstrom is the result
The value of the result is 11.8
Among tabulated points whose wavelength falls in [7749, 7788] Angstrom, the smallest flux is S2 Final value 10.62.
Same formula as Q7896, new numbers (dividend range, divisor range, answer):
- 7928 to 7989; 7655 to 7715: 1.00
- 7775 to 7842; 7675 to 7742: 1.05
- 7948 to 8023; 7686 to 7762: 1.03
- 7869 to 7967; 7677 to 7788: 1.03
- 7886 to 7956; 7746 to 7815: 0.95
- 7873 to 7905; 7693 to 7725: 1.10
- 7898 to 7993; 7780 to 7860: 0.98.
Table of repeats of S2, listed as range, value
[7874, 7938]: 10.1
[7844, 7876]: 10.28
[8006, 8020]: 10.65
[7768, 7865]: 10.05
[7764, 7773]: 10.94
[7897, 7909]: 10.43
